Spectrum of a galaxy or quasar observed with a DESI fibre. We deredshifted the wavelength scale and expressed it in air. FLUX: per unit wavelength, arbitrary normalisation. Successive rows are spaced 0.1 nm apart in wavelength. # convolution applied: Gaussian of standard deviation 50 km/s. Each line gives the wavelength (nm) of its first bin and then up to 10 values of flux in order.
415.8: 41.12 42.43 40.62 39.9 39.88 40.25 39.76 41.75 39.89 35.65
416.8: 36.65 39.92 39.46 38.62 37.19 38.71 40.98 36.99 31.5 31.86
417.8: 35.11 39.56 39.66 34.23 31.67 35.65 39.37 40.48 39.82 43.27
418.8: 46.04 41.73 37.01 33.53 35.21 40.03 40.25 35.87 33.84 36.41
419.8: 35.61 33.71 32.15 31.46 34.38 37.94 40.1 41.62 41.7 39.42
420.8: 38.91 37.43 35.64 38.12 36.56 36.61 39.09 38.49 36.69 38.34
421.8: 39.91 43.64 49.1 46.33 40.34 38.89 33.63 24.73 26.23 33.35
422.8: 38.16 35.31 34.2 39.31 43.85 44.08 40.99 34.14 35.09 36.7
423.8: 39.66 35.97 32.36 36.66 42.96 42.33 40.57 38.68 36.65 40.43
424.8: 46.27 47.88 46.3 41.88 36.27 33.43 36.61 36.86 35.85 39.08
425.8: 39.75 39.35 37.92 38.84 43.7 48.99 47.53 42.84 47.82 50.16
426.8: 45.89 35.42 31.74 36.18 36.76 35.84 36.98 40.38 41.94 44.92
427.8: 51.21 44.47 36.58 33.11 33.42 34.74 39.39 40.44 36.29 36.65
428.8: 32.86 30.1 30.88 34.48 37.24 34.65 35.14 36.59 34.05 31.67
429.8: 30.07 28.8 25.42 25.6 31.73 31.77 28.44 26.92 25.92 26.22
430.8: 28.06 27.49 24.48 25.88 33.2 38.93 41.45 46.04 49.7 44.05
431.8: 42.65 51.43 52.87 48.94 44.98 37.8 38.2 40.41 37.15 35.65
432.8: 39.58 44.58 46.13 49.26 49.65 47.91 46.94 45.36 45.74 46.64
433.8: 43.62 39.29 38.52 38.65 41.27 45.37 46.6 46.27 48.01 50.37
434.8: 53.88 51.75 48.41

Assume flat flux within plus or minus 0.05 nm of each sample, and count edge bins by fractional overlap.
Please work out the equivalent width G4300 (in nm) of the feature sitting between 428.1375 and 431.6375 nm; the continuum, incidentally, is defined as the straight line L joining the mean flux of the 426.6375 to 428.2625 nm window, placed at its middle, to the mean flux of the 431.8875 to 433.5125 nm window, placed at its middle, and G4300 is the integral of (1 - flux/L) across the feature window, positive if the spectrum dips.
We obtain 0.74 nm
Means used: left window 39.7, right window 44.3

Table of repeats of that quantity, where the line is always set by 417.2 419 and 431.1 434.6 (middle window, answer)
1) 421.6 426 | 0.163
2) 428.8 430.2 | 0.341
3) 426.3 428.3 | 0.031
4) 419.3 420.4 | 0.086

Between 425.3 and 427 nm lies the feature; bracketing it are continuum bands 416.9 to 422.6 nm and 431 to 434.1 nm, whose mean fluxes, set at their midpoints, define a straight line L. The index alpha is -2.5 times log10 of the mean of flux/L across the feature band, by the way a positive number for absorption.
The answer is -0.02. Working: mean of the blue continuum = 37.7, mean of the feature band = 41.1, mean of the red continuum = 42.7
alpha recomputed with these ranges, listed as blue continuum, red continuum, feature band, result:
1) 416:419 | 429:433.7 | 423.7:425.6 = -0.04 mag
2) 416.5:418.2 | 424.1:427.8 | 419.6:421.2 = 0.05 mag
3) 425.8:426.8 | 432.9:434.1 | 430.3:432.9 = 0.19 mag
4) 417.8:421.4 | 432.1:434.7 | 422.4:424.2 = 0.09 mag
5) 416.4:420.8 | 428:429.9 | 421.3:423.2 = -0.03 mag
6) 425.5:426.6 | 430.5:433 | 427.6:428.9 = 0.05 mag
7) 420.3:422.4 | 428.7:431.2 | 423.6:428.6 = -0.16 mag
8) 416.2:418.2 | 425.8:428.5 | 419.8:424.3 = 0.04 mag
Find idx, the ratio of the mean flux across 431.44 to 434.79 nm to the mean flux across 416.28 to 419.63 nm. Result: 1.2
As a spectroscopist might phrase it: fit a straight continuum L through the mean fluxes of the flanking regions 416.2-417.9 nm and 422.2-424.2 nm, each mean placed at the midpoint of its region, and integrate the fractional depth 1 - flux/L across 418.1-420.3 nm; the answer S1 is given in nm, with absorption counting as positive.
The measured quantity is 0.020 nm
